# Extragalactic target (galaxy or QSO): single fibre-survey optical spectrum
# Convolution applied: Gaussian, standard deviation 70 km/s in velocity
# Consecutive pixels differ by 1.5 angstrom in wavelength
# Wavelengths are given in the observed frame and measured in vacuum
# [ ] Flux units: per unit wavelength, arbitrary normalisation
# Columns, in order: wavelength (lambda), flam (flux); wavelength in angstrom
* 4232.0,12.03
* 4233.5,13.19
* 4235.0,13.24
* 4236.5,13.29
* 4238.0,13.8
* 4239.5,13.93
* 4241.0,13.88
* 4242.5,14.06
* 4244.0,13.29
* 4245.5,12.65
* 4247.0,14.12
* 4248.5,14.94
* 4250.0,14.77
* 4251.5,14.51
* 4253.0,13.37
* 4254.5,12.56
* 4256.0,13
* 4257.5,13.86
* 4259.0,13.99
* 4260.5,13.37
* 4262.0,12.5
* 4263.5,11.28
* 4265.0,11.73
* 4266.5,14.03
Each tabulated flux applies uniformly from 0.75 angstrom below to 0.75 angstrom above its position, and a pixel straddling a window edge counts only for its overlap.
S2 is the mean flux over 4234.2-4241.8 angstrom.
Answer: 13.6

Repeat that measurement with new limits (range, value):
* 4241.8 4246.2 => 13.3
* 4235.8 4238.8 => 13.6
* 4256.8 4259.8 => 13.9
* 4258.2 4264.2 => 12.8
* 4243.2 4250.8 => 14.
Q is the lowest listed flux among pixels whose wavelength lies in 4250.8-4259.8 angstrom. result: 12.56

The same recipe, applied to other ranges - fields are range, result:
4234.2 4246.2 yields 12.65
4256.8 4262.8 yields 12.5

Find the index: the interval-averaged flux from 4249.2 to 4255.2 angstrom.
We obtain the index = 13.8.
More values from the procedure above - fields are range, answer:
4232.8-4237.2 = 13.2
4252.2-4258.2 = 13.2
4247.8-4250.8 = 14.8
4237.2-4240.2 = 13.9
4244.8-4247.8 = 13.4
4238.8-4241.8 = 13.9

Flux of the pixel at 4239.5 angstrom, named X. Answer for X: 13.93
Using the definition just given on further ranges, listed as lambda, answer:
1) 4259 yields 13.99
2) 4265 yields 11.73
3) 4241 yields 13.88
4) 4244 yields 13.29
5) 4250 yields 14.77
